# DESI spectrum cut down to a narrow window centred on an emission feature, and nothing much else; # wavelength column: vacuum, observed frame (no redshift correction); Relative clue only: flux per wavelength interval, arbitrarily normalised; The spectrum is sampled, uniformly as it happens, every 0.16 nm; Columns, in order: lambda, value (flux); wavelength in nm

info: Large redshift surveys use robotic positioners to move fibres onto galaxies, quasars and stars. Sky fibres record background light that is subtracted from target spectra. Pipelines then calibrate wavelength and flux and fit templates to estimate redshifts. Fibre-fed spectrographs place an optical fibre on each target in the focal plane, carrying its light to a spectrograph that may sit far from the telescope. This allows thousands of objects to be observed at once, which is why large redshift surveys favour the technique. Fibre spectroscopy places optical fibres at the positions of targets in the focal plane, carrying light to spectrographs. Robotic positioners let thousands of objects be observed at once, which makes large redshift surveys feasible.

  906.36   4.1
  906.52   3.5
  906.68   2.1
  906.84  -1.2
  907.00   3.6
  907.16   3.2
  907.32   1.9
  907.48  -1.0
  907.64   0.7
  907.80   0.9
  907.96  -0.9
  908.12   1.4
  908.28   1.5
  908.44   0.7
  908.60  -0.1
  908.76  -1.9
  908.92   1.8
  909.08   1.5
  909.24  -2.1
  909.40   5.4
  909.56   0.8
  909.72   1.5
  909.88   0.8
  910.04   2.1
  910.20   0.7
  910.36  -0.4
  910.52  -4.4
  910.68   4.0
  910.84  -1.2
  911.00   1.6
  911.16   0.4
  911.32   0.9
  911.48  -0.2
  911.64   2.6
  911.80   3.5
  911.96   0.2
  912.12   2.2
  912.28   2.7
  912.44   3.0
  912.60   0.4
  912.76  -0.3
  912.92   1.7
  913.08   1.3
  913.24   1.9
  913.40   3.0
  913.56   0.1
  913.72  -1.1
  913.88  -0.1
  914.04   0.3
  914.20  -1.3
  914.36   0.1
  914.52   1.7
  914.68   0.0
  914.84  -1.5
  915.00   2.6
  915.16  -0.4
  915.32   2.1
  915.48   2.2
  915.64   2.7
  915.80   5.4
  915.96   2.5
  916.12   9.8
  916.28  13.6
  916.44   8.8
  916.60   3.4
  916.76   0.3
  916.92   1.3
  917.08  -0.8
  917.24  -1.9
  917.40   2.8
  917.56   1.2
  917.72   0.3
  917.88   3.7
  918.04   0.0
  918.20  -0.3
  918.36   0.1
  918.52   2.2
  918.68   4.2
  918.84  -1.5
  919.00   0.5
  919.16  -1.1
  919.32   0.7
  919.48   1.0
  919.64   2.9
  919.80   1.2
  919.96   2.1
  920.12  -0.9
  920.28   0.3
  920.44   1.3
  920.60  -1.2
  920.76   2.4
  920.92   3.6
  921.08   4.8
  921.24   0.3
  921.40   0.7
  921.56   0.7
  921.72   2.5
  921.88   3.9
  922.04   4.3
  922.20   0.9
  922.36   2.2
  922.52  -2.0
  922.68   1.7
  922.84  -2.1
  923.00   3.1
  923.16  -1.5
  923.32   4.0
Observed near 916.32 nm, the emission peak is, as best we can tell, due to Hgamma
